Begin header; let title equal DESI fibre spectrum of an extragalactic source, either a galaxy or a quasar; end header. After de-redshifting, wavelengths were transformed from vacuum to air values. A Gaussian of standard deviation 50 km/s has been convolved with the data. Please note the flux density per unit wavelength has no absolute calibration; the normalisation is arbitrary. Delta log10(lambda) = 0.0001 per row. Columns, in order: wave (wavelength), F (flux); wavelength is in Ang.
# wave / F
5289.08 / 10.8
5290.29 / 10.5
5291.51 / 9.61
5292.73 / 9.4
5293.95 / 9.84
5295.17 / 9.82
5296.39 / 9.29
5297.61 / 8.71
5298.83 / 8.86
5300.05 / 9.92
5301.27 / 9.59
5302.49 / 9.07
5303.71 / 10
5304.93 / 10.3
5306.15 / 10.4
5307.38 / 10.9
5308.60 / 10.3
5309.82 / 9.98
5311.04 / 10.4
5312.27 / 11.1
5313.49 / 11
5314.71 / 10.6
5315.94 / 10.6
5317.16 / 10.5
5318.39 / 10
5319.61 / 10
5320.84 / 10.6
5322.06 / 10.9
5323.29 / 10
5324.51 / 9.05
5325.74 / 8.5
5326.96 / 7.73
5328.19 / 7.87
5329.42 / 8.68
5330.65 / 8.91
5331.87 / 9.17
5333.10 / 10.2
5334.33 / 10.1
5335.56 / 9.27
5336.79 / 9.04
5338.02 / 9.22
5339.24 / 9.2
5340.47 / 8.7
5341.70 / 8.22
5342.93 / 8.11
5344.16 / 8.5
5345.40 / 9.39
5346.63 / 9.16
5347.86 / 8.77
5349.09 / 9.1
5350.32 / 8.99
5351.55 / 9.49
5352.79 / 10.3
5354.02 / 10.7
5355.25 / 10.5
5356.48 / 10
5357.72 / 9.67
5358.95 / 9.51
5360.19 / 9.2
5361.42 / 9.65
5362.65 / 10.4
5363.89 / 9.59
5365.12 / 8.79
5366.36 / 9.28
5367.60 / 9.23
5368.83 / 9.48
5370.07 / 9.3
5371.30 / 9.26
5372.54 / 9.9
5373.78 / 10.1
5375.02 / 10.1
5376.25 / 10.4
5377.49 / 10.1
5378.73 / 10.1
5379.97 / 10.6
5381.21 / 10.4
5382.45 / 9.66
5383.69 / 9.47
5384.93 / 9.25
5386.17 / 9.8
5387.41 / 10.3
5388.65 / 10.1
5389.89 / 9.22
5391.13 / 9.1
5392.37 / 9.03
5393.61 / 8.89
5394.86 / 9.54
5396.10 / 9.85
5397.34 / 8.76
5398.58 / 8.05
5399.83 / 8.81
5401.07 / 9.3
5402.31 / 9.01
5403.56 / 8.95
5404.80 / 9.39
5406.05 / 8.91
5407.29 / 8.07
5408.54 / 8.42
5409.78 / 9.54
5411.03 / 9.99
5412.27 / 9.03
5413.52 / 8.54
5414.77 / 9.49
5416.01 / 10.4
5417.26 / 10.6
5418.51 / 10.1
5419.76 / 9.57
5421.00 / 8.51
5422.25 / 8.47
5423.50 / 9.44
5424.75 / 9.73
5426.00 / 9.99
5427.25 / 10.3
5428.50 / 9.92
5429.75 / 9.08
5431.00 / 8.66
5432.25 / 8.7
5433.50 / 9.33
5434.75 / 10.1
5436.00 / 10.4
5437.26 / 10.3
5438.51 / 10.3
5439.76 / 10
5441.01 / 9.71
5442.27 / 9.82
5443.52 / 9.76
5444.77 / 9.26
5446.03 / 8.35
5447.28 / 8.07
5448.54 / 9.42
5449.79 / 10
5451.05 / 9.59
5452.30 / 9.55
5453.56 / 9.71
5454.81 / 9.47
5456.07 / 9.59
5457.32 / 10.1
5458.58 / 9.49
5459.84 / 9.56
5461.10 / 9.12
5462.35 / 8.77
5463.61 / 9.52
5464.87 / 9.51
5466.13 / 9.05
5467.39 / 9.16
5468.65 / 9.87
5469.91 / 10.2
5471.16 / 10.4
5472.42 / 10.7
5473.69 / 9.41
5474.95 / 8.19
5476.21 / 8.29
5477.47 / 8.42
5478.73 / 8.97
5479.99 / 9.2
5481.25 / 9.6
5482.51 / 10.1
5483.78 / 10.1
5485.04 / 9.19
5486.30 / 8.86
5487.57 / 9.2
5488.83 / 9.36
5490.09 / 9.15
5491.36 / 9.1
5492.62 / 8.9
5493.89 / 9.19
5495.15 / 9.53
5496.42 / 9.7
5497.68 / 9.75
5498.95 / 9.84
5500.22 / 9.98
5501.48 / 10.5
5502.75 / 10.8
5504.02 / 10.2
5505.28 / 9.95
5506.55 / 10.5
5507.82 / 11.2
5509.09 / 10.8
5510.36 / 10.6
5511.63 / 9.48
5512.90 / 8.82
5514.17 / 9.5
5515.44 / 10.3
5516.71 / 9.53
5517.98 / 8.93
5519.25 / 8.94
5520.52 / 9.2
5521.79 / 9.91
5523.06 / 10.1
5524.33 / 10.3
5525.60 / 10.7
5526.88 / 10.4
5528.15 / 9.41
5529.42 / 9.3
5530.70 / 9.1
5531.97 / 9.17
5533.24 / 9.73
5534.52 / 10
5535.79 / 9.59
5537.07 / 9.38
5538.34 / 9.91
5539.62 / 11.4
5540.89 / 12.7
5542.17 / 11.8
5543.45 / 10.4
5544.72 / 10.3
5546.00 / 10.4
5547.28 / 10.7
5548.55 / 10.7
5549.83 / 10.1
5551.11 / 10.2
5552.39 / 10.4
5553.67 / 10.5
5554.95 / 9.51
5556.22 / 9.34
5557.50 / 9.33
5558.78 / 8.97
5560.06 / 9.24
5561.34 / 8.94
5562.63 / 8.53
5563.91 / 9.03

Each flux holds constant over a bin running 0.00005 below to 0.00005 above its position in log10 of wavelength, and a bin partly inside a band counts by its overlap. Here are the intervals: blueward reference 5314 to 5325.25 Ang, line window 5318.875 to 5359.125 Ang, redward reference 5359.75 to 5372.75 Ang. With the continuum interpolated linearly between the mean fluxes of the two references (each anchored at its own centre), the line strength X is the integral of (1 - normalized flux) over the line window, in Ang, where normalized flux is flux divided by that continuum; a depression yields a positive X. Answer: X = 2.4 Ang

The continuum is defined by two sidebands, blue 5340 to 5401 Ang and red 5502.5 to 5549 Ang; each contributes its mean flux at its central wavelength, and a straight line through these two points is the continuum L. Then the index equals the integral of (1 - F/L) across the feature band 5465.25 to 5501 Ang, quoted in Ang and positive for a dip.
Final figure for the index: 1.9 Ang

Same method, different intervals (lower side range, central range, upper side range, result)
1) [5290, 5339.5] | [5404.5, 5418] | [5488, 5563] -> 0.69 Ang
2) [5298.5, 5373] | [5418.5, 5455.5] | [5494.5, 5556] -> 1.29 Ang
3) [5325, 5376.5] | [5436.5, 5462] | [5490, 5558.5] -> 0.38 Ang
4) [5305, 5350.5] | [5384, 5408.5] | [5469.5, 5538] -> 1.12 Ang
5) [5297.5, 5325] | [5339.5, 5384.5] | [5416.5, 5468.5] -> 1.59 Ang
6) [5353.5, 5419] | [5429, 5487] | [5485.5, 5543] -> 1.64 Ang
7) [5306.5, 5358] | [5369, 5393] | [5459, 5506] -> -0.56 Ang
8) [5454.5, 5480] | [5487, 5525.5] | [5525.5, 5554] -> 0.26 Ang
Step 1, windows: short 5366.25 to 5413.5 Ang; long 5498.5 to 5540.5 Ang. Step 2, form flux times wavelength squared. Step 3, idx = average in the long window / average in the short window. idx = 1.11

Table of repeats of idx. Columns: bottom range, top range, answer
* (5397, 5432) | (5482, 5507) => 1.08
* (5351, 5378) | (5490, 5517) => 1.07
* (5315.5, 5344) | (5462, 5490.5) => 1.06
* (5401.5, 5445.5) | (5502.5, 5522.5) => 1.08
